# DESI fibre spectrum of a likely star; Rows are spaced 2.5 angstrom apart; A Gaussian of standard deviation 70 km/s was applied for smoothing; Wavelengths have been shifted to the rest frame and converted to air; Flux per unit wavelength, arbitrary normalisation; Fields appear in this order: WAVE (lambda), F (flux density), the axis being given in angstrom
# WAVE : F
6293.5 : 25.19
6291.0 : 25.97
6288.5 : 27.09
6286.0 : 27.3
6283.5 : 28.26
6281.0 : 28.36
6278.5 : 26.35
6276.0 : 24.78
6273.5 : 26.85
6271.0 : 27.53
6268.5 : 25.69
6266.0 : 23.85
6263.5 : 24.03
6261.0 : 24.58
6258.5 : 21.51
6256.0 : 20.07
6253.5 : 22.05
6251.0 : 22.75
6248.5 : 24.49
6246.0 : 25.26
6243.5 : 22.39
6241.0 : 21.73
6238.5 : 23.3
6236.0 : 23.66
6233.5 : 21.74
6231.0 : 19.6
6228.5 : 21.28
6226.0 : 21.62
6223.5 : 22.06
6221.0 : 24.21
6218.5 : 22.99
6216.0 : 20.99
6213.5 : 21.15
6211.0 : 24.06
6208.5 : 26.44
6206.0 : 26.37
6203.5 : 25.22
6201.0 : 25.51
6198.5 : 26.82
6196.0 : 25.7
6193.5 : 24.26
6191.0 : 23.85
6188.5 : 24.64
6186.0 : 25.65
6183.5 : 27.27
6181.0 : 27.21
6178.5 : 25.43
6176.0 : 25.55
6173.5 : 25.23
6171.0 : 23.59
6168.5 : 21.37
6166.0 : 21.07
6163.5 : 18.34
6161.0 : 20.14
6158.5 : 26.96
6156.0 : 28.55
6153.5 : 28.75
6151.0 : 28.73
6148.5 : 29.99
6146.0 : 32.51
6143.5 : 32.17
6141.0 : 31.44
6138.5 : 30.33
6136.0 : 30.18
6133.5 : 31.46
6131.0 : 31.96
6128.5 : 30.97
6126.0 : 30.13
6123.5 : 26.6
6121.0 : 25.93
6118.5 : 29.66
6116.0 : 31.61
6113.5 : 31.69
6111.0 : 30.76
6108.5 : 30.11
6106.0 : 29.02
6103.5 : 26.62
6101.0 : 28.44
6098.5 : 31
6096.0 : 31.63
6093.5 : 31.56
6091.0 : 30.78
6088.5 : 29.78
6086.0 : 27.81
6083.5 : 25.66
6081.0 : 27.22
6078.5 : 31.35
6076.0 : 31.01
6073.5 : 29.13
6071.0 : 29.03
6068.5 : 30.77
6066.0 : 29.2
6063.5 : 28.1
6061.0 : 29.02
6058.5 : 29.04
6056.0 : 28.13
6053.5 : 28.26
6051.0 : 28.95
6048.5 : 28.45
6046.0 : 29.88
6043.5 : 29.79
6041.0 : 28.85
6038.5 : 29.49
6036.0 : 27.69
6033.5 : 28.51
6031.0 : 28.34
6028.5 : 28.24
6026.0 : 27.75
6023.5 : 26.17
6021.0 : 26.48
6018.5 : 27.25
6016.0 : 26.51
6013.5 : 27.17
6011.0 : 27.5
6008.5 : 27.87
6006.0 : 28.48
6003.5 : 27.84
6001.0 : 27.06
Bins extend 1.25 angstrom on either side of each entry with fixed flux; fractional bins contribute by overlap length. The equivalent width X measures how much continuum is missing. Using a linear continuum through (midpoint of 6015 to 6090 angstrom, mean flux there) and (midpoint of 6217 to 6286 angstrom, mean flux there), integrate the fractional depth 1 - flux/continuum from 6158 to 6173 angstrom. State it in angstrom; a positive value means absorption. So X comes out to 2.3 angstrom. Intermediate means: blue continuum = 28.5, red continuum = 23.8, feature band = 21.8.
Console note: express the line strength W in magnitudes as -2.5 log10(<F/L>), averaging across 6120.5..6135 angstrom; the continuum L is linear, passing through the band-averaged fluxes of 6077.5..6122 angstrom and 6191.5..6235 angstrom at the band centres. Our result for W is -0.06 mag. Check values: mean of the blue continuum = 29.5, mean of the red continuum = 23.5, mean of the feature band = 29.7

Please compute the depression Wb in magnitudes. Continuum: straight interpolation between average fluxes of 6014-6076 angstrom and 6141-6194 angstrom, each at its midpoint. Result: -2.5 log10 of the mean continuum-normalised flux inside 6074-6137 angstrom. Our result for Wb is -0.10 mag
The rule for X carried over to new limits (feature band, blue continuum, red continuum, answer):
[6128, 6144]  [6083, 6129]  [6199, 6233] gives -2.0 angstrom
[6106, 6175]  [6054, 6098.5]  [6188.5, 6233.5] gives -3.8 angstrom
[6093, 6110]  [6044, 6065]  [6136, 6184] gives -1.1 angstrom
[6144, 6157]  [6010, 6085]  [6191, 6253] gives -2.2 angstrom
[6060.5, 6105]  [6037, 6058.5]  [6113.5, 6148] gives 0.4 angstrom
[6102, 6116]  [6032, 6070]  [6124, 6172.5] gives -0.8 angstrom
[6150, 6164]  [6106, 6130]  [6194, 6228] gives 0.9 angstrom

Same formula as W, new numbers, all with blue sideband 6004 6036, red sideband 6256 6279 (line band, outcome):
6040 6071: -0.07 mag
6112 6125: -0.11 mag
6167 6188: 0.03 mag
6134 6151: -0.18 mag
